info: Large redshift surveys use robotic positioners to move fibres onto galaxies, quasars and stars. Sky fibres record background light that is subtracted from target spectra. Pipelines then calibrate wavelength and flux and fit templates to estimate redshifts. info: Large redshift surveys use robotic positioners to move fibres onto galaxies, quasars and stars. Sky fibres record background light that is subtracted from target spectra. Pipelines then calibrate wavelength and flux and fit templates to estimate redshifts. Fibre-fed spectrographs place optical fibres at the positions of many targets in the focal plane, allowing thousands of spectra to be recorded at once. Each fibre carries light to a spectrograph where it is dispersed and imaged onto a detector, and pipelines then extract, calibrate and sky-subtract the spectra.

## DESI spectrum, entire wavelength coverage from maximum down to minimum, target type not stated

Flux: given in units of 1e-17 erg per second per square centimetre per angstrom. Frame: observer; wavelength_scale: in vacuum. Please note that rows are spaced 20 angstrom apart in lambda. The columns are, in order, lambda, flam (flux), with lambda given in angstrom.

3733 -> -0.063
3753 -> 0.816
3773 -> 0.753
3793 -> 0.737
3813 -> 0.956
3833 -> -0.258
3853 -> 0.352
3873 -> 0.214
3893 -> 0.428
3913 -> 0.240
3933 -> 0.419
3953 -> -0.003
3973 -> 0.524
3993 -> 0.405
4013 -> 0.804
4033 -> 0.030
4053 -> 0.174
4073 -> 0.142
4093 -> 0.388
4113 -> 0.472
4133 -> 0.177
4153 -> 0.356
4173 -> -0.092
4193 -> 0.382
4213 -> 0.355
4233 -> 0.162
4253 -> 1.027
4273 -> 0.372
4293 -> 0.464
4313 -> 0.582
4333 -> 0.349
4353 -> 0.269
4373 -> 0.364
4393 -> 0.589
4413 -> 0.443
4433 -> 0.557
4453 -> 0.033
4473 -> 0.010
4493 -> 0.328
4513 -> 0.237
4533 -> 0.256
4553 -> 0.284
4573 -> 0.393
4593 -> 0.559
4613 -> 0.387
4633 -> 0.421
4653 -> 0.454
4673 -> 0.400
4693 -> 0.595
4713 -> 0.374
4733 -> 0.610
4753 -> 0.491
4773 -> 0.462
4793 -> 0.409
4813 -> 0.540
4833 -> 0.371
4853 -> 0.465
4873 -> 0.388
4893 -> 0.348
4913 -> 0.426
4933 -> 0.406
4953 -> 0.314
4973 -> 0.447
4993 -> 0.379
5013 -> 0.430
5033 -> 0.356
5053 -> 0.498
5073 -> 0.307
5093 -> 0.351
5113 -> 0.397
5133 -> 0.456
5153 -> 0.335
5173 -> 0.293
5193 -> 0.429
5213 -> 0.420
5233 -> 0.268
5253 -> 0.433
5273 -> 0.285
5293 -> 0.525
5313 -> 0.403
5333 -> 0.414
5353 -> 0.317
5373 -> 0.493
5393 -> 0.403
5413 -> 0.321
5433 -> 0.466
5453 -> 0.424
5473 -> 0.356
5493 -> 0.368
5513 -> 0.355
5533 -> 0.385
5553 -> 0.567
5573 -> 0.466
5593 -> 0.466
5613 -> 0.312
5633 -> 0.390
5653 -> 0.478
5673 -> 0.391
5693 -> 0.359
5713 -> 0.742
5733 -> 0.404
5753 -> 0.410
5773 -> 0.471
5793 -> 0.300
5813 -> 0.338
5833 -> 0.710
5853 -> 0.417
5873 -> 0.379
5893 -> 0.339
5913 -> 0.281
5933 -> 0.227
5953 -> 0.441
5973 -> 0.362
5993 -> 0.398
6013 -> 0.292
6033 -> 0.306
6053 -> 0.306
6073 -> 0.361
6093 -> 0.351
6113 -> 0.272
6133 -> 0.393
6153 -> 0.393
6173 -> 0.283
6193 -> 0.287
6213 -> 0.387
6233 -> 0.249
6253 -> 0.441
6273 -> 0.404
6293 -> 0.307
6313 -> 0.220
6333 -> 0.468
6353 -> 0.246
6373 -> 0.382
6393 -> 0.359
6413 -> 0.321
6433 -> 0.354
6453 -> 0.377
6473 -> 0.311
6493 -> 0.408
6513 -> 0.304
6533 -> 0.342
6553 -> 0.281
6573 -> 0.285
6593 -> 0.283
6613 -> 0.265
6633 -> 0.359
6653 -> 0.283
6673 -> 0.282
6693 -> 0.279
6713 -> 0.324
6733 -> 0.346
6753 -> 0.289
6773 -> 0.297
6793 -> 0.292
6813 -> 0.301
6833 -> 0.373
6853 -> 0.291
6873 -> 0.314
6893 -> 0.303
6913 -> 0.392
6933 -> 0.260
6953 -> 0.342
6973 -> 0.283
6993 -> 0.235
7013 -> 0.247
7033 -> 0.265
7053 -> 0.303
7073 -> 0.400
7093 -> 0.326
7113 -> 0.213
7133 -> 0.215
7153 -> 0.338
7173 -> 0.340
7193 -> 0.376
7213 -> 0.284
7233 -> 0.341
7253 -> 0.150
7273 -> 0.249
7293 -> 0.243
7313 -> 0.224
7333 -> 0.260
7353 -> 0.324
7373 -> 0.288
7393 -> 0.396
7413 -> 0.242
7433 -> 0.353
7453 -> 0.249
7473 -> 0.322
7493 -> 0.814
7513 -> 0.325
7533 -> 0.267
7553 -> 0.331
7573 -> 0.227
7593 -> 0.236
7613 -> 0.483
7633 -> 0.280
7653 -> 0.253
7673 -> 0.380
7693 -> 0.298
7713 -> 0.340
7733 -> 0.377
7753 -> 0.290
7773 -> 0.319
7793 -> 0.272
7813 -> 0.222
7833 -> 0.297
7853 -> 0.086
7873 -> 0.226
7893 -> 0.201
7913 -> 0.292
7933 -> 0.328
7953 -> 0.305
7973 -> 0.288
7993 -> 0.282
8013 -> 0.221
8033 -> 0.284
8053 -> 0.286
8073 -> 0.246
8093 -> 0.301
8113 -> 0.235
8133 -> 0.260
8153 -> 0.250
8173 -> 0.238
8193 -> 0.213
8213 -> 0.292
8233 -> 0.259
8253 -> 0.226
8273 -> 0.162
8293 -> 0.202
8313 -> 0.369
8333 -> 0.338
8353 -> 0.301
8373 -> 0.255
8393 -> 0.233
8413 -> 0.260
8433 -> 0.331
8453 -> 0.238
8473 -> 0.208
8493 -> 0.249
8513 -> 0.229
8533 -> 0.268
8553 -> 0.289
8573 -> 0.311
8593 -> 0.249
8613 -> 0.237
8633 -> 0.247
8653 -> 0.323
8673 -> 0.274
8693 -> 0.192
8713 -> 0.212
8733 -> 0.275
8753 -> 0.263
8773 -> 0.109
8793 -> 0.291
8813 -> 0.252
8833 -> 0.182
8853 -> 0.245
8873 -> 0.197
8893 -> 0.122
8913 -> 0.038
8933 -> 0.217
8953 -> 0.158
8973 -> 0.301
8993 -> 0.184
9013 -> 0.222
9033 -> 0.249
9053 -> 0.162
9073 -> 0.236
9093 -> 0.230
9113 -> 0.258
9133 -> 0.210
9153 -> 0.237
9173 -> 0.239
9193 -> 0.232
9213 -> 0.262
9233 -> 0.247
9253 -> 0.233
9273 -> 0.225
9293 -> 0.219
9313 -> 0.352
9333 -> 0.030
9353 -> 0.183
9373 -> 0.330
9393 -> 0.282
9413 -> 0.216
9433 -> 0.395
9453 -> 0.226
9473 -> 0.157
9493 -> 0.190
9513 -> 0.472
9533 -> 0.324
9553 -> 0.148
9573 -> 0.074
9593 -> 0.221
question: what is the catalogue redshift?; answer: 0.142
